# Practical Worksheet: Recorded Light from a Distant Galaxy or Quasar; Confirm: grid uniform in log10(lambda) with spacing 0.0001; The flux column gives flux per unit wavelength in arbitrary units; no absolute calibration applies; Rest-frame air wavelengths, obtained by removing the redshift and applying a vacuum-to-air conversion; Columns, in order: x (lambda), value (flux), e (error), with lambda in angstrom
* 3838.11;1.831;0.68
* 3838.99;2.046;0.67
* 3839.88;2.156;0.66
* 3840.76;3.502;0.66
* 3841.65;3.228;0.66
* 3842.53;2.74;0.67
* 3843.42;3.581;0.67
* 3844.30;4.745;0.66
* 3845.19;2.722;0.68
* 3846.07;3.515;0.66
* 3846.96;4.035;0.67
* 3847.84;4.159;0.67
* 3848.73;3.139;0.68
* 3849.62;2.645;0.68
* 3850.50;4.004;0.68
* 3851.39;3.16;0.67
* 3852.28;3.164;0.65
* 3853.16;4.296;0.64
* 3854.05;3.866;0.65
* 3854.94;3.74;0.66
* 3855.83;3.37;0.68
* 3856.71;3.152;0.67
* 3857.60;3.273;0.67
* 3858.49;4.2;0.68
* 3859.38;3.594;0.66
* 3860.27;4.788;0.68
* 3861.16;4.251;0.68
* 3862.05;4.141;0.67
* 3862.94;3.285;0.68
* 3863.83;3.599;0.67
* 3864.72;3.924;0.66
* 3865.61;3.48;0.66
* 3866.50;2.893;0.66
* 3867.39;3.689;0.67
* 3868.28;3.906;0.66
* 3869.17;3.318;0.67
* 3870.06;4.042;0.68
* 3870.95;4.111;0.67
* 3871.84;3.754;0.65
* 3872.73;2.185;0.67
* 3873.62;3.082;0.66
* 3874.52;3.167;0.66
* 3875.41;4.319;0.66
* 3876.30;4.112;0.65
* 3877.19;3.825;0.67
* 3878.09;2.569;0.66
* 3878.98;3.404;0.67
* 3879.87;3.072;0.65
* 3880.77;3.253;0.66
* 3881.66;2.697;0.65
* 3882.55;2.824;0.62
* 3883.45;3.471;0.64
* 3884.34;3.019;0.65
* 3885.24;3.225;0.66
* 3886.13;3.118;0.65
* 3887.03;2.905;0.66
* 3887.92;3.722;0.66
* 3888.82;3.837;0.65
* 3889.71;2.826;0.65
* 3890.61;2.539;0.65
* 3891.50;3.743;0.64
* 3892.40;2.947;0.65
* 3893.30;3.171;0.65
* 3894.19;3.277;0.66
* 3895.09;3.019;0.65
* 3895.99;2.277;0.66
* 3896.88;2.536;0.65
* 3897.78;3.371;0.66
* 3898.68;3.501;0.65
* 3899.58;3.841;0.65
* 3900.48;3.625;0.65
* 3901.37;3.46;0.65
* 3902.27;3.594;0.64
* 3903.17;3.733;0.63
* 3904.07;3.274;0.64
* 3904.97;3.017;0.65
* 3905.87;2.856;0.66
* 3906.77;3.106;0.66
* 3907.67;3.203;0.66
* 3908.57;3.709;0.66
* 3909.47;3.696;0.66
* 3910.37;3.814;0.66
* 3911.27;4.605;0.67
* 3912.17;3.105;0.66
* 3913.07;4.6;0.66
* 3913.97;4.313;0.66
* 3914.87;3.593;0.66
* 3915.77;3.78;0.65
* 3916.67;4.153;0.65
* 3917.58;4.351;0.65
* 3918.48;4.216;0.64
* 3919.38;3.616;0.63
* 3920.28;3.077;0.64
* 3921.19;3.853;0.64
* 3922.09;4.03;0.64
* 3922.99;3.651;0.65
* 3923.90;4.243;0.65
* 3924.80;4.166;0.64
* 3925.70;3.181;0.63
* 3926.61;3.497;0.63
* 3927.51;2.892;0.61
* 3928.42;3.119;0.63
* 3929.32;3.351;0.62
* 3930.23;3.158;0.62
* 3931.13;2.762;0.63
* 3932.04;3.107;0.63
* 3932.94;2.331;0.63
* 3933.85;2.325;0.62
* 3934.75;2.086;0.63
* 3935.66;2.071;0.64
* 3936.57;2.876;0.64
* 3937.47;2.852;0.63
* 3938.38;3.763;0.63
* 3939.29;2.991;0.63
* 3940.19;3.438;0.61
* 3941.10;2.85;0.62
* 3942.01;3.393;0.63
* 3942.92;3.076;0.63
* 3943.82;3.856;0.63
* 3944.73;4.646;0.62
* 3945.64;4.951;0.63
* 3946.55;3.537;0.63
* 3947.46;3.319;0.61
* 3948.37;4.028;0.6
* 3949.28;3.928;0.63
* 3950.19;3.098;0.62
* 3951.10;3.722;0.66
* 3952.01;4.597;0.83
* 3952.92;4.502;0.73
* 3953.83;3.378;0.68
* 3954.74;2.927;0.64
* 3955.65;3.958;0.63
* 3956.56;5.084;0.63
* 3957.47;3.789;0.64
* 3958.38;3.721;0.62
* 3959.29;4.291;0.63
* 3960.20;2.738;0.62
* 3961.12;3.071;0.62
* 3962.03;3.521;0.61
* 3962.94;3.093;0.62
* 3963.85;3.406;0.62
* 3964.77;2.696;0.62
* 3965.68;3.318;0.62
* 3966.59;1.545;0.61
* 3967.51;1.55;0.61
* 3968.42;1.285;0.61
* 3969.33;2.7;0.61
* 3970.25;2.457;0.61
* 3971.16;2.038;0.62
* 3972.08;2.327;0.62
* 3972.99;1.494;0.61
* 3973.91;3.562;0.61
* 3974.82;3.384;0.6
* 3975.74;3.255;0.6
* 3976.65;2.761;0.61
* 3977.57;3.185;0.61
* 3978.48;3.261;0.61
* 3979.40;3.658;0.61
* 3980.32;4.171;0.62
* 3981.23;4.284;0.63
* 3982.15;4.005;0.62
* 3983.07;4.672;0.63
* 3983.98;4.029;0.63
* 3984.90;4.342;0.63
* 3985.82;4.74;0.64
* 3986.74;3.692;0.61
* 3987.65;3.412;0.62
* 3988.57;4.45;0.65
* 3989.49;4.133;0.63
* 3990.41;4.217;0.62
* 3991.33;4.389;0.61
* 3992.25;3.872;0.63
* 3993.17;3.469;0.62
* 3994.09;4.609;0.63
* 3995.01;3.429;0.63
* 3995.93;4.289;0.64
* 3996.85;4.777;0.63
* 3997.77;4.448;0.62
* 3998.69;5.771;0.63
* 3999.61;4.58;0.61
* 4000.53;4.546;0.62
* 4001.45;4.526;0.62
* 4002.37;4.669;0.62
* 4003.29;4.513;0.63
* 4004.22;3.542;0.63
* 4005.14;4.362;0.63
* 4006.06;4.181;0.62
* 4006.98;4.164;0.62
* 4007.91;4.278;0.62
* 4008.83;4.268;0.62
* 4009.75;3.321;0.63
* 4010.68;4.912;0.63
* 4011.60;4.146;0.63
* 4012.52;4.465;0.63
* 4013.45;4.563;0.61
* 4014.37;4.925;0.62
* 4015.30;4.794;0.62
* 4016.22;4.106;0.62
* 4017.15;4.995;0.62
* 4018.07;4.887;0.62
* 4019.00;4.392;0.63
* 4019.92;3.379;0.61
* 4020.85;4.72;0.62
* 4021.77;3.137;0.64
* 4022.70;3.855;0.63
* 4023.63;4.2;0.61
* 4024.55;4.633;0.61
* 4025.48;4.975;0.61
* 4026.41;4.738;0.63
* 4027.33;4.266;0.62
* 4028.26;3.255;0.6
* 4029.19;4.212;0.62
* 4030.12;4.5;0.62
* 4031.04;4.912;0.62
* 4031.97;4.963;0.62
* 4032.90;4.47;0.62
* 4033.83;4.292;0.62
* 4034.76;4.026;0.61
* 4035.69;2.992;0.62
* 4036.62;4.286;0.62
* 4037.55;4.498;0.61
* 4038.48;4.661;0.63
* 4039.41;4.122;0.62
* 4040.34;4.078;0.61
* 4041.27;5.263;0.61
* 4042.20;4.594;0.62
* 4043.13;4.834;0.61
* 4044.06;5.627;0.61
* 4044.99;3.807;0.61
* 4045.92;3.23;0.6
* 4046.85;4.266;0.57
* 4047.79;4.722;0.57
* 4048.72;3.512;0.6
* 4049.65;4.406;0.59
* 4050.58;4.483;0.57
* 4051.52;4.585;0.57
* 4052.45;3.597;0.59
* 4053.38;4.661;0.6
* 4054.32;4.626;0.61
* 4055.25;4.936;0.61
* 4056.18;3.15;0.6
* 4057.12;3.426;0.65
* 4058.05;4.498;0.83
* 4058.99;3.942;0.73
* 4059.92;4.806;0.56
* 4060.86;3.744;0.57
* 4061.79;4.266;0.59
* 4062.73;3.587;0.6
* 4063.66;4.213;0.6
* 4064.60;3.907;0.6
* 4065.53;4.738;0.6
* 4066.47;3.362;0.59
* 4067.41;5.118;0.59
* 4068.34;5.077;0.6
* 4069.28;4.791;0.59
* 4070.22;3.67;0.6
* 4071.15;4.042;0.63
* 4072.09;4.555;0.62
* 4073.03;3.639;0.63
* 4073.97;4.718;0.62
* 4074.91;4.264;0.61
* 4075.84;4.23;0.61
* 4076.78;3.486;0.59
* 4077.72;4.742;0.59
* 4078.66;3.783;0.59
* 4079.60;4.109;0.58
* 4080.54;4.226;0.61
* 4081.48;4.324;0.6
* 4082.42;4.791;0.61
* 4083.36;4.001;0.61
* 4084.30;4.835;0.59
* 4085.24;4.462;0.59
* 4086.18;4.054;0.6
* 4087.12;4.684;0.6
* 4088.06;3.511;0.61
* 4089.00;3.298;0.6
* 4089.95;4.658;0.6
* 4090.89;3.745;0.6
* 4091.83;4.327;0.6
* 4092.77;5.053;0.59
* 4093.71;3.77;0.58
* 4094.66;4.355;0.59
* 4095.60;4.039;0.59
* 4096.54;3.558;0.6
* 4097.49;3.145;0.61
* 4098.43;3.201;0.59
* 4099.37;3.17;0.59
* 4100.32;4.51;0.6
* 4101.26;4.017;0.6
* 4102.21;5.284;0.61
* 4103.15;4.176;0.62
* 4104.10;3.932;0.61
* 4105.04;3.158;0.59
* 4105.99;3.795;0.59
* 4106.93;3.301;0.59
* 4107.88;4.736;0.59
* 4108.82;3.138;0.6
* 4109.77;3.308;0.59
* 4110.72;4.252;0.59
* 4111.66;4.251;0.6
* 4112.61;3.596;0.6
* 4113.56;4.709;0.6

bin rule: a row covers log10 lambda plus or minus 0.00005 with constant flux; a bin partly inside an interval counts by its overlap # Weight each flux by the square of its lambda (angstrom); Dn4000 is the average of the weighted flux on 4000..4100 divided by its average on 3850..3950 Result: 1.32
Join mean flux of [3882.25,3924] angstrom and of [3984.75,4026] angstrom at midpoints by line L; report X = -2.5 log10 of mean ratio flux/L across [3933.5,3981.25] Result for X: 0.21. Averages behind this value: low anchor 3.47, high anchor 4.31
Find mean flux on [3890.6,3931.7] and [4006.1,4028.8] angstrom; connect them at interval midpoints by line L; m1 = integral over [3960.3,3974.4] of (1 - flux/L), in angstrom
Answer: 4.95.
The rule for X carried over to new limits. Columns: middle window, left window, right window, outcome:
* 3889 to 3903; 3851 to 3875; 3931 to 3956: 0.10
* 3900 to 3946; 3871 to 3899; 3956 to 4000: -0.04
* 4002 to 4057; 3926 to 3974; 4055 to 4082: -0.13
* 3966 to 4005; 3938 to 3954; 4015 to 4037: 0.10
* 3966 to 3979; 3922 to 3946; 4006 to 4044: 0.44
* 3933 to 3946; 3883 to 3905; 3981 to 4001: 0.17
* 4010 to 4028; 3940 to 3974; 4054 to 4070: -0.15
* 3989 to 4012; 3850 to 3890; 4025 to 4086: -0.06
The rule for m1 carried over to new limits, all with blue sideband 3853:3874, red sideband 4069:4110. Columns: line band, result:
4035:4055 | -1.8 angstrom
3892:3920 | 1.6 angstrom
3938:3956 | 0.5 angstrom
